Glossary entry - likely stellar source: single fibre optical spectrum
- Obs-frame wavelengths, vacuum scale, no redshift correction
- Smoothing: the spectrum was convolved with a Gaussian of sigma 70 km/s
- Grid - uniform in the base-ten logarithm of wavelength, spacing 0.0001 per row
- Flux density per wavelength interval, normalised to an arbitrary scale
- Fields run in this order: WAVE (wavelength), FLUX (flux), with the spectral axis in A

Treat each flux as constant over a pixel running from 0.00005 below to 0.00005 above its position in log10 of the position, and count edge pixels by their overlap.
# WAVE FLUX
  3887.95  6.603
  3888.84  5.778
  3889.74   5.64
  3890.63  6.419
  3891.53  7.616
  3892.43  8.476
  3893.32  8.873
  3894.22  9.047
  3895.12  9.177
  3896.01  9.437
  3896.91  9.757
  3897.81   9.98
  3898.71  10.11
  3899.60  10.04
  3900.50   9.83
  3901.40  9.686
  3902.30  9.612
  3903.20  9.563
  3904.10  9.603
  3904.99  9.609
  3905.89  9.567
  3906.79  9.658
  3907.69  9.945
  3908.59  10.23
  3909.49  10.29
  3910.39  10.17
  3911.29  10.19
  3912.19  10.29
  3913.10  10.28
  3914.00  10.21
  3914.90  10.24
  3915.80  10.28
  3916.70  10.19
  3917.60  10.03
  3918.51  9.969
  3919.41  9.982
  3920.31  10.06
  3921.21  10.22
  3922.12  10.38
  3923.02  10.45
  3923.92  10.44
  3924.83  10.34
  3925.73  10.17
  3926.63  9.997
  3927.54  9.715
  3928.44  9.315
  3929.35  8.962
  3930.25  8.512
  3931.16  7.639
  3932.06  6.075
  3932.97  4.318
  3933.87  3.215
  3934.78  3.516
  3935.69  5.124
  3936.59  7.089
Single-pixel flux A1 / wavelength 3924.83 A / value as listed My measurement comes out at 10.34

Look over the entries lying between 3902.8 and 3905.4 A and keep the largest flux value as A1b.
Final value 9.609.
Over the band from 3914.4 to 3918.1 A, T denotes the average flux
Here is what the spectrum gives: 10.2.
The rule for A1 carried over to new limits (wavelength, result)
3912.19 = 10.29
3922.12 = 10.38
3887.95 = 6.603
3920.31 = 10.06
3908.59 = 10.23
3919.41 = 9.982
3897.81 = 9.98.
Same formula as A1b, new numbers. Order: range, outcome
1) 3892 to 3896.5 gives 9.437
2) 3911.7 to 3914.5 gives 10.29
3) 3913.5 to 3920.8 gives 10.28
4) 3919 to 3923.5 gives 10.45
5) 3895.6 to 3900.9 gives 10.11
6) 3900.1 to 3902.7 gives 9.83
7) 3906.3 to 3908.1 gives 9.945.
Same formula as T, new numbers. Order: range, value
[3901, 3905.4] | 9.62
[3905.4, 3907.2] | 9.6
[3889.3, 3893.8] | 7.42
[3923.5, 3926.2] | 10.3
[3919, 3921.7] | 10.1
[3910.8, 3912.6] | 10.2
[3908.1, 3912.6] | 10.2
